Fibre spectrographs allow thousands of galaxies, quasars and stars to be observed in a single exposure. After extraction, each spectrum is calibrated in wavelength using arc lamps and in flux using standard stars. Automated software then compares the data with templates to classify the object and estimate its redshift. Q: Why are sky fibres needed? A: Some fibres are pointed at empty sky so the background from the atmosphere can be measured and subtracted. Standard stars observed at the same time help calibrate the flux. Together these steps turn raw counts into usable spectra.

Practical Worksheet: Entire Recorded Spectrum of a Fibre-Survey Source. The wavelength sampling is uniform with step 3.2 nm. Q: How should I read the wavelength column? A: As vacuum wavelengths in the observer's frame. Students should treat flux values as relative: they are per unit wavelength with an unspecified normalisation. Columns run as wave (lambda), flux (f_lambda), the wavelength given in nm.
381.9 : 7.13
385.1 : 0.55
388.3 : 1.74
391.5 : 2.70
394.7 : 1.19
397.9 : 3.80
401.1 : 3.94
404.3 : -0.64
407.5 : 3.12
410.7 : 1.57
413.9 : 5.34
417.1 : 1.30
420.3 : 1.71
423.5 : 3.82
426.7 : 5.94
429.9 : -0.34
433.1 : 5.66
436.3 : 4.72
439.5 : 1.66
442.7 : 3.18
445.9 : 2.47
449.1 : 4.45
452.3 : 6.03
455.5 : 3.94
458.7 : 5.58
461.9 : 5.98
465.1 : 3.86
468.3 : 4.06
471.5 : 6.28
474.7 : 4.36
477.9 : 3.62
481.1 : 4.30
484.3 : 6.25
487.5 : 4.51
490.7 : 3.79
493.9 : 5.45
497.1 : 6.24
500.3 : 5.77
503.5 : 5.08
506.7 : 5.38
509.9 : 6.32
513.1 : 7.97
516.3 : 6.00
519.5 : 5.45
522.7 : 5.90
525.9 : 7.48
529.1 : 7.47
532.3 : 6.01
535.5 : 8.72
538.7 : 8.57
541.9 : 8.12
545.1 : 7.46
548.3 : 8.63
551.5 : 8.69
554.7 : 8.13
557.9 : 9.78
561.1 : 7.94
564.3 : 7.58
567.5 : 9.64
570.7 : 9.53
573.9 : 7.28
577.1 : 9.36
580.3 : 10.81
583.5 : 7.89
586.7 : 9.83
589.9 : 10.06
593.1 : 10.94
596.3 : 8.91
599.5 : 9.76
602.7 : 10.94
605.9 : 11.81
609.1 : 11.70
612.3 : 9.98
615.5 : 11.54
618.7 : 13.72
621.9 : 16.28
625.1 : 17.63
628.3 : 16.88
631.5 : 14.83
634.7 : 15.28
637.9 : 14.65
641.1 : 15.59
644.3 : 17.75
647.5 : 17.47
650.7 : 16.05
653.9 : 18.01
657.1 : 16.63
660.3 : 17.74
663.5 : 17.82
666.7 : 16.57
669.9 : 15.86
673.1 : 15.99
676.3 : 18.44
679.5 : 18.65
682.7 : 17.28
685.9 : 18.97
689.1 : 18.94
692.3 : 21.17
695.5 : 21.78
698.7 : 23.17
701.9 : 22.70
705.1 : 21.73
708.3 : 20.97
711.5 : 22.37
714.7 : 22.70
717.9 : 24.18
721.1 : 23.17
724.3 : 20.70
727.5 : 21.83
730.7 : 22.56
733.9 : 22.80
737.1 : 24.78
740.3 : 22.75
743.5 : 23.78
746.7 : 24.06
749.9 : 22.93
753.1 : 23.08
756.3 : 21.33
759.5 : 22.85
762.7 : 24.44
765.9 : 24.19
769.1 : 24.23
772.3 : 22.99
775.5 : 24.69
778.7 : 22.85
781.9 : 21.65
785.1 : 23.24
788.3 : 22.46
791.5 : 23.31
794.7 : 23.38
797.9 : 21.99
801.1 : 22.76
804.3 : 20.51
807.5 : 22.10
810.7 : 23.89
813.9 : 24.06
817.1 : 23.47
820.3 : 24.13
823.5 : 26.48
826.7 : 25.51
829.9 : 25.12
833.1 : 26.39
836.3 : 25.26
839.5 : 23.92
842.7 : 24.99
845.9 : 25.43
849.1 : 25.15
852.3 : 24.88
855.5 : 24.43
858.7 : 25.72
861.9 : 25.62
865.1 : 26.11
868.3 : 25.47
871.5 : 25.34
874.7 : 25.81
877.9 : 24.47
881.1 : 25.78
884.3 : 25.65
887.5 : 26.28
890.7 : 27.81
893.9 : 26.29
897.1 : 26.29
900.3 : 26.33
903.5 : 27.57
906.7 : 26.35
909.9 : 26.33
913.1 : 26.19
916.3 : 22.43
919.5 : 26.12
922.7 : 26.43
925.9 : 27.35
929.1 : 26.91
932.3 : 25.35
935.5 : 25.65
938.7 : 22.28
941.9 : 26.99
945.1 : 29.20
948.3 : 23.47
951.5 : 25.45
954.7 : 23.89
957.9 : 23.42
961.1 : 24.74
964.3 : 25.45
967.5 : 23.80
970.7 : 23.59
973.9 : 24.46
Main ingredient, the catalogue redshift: 0.55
